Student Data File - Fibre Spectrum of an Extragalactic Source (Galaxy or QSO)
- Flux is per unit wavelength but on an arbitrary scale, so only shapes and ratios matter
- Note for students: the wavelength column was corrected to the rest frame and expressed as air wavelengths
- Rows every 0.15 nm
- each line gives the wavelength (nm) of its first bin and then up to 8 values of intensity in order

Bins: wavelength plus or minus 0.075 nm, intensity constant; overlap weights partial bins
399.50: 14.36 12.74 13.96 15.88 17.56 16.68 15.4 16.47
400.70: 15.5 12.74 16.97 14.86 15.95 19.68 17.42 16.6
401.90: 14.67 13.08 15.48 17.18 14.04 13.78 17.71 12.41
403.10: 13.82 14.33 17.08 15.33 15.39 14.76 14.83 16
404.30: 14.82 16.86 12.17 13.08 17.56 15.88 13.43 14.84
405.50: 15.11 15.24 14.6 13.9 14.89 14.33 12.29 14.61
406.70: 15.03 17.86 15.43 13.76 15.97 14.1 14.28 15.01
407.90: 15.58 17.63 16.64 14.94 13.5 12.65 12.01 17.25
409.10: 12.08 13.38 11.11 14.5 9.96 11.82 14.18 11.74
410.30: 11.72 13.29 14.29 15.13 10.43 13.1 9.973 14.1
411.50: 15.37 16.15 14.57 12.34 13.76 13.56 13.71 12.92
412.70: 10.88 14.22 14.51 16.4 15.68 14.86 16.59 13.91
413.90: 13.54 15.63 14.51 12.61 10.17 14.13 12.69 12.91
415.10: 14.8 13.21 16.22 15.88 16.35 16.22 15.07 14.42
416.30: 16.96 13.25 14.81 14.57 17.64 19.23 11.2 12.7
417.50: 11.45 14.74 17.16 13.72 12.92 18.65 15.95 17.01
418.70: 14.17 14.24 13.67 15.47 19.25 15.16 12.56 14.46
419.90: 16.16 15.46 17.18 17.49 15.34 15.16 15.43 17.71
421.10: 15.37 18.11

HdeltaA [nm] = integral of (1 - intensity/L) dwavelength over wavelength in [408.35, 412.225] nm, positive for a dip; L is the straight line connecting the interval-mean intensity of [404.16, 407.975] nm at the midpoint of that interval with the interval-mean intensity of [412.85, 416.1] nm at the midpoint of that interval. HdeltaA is 0.40 nm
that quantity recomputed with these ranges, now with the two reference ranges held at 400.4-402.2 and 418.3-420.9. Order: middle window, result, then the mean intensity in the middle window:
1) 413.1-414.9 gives 0.169 nm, 14.2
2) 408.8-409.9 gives 0.200 nm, 12.8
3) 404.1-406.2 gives 0.117 nm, 14.9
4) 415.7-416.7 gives 0.027 nm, 15.2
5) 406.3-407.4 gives 0.054 nm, 15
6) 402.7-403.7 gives 0.042 nm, 15.1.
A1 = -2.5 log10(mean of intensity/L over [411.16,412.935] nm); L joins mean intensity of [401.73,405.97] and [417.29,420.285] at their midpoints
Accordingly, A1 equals 0.11 mag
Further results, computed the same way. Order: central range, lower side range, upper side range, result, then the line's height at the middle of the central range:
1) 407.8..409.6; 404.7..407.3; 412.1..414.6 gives 0.02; 14.5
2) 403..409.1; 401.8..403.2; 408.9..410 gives -0.08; 13.8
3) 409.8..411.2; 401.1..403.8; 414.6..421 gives 0.20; 15.3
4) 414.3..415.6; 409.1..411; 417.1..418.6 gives 0.02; 13.9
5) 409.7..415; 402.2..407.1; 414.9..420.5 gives 0.12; 15.1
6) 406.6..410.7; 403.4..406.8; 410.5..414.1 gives 0.03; 14.4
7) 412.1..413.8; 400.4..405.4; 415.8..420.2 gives 0.07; 15.2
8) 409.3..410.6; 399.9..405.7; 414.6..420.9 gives 0.22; 15.3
